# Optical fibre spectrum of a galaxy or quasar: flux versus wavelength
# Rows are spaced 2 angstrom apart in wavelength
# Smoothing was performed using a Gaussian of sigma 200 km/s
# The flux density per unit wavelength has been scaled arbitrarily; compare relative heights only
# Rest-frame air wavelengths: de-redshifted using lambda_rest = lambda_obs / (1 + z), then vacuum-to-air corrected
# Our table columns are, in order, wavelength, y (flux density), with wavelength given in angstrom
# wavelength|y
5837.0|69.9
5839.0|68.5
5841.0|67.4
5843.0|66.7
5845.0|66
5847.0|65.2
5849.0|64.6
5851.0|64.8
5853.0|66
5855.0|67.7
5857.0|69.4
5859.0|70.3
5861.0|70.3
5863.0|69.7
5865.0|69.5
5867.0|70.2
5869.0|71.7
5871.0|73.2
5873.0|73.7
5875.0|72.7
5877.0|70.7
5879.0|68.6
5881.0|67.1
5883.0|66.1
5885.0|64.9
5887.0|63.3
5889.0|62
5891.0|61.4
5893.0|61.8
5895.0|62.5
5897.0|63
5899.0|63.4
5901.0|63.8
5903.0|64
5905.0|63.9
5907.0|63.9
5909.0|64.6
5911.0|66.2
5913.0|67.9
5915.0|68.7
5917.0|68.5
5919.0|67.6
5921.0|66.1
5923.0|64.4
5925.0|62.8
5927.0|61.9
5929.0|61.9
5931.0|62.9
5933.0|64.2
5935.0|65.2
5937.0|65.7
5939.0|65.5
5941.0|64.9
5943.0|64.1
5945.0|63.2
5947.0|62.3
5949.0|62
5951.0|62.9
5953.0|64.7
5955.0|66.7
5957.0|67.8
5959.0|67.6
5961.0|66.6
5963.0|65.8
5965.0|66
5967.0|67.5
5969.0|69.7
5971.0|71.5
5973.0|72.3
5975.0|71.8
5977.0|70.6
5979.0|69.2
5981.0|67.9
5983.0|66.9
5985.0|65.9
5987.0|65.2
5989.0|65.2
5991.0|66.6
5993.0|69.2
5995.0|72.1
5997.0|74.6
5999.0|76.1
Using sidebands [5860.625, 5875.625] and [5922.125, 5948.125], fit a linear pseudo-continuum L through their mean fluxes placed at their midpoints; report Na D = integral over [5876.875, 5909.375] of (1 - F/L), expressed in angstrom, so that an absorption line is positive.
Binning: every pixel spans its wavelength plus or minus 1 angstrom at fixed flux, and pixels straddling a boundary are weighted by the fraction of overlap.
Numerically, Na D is 2.0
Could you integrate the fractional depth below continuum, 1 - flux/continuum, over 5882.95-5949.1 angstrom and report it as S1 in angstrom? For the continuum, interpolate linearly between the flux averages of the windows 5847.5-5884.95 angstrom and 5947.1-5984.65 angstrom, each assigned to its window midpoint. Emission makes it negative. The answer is 3.9 angstrom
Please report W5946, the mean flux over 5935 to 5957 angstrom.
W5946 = 64.4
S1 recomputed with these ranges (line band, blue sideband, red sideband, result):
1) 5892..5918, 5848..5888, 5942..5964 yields 0.9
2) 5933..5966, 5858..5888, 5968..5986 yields 2.1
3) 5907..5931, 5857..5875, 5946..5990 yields 1.3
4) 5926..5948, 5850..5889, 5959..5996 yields 1.5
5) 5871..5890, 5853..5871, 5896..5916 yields 0.0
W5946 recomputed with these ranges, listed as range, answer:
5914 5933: 64.9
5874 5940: 65.1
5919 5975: 65.6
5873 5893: 66.5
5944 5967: 65.2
